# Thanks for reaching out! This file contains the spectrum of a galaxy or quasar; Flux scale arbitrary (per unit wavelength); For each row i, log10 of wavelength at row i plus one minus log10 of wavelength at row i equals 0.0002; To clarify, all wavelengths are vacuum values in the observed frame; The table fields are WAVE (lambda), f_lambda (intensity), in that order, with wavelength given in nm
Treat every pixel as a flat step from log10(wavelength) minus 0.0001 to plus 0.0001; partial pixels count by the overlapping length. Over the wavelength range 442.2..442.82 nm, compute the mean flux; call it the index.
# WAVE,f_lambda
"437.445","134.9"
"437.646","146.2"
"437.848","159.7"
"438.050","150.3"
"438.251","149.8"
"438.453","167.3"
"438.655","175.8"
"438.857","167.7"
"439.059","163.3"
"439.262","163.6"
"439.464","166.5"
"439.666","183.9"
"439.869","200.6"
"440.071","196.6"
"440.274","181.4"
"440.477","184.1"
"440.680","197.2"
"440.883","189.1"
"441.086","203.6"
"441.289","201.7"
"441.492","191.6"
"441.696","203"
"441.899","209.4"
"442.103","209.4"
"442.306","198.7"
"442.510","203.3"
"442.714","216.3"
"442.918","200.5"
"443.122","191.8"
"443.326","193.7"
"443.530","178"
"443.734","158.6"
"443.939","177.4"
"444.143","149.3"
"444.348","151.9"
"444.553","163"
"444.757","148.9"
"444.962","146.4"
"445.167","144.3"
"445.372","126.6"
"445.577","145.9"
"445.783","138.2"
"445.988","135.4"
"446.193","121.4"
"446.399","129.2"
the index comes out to 206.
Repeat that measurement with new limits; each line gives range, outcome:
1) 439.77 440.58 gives 191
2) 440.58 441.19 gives 197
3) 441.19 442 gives 201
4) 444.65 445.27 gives 147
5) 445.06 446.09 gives 138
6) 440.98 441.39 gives 203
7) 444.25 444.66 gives 158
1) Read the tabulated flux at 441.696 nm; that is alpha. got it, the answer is 203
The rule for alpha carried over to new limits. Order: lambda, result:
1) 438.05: 150.3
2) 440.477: 184.1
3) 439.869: 200.6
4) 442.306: 198.7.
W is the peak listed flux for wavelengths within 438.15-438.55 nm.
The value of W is 167.3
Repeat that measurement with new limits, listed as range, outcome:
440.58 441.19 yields 203.6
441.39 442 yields 209.4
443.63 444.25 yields 177.4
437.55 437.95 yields 159.7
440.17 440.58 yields 184.1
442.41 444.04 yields 216.3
